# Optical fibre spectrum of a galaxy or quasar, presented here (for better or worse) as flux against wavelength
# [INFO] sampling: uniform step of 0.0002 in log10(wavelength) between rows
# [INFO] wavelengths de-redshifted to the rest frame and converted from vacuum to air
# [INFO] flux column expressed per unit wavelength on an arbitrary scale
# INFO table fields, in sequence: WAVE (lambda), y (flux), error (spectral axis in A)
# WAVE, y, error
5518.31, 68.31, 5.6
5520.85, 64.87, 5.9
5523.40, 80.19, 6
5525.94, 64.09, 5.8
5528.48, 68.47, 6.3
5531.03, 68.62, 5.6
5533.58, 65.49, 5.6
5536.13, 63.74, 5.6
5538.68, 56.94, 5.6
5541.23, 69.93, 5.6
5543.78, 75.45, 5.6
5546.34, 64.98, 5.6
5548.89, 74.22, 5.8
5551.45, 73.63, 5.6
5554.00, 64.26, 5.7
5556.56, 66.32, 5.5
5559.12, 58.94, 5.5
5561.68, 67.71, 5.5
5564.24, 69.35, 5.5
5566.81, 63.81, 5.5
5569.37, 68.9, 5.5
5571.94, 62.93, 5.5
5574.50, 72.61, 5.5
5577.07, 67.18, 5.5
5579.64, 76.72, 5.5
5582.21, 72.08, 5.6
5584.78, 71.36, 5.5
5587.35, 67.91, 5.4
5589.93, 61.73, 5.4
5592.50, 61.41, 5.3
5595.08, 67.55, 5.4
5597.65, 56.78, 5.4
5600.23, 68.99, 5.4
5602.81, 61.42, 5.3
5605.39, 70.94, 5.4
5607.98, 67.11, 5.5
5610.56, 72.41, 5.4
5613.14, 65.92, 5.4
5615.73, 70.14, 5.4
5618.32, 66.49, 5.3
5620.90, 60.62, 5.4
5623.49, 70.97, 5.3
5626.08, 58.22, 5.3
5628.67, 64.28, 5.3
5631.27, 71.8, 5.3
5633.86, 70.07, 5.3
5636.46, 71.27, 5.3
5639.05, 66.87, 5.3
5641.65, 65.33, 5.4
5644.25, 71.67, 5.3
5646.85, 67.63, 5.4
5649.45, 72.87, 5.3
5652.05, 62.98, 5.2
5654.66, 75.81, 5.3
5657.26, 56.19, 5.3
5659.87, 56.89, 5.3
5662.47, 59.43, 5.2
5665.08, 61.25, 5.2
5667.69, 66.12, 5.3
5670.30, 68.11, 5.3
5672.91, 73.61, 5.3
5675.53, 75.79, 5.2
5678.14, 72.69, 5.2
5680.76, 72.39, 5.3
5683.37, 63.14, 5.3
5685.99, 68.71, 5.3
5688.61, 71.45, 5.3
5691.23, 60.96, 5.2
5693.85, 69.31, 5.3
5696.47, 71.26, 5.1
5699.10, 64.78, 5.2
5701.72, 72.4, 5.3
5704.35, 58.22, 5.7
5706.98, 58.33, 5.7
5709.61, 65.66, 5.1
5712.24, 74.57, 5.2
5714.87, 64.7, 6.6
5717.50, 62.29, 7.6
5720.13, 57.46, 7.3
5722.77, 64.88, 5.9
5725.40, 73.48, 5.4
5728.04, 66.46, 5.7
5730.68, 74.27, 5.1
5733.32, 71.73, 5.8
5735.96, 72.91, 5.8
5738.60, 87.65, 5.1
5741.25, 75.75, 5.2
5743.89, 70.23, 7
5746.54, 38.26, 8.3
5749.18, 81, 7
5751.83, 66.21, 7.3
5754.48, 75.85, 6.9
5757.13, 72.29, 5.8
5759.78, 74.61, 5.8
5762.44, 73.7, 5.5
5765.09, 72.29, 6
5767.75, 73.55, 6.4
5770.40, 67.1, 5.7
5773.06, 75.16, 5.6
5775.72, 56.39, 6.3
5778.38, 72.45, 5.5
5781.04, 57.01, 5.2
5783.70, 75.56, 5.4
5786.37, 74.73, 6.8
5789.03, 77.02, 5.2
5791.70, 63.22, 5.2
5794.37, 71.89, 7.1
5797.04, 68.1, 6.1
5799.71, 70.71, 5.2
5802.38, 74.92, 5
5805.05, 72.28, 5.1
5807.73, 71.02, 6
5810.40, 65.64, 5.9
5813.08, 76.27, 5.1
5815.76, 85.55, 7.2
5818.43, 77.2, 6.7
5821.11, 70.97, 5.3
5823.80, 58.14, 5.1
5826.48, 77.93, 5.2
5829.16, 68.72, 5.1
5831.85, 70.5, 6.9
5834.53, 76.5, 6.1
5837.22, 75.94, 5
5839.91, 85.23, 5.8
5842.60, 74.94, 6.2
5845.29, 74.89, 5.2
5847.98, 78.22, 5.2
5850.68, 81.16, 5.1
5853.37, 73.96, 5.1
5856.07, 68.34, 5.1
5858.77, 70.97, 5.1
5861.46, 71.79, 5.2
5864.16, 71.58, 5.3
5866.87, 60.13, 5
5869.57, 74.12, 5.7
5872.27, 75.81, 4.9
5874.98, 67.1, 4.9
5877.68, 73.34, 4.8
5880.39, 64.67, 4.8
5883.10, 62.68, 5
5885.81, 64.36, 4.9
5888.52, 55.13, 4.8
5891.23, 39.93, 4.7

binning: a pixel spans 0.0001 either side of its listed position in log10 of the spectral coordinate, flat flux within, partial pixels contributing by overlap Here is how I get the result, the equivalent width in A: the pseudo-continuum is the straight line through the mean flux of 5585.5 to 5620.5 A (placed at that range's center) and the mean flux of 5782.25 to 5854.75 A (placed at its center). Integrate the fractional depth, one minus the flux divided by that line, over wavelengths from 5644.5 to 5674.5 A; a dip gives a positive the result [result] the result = 1.0 A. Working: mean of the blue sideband 66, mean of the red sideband 73.7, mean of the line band 65.8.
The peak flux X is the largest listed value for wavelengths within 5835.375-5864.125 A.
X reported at 85.23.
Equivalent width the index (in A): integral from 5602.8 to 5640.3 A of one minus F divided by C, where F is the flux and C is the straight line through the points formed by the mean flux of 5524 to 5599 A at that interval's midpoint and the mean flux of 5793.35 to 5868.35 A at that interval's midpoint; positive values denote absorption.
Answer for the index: 0.5 A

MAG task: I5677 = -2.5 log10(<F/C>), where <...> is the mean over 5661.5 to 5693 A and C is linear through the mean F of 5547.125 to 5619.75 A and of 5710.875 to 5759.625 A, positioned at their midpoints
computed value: 0.01 mag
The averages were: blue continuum 67.4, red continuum 69.6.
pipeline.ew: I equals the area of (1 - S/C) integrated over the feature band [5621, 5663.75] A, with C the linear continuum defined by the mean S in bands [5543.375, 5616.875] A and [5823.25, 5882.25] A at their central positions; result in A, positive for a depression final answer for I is 1.5 A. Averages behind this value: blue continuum 67.6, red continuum 72.6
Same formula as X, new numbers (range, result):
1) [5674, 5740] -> 87.65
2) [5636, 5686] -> 75.81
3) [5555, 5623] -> 76.72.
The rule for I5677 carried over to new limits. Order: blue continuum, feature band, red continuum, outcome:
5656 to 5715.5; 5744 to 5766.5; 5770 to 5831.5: 0.00 mag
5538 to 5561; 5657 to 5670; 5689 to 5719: 0.09 mag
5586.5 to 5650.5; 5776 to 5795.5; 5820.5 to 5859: 0.04 mag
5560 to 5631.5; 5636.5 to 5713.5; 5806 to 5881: 0.03 mag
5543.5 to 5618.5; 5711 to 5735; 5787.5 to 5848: 0.05 mag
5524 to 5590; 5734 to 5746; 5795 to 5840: -0.04 mag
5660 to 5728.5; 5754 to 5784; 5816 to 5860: 0.01 mag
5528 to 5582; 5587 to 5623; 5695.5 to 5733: 0.03 mag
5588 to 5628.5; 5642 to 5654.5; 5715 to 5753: -0.04 mag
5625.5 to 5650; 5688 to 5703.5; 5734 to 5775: 0.03 mag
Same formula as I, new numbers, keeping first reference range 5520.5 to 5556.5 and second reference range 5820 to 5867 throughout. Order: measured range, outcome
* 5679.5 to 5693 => 0.6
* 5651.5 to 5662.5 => 1.2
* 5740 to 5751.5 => 0.9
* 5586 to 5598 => 1.0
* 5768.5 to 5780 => 0.7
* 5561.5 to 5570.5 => 0.2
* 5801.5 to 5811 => 0.2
